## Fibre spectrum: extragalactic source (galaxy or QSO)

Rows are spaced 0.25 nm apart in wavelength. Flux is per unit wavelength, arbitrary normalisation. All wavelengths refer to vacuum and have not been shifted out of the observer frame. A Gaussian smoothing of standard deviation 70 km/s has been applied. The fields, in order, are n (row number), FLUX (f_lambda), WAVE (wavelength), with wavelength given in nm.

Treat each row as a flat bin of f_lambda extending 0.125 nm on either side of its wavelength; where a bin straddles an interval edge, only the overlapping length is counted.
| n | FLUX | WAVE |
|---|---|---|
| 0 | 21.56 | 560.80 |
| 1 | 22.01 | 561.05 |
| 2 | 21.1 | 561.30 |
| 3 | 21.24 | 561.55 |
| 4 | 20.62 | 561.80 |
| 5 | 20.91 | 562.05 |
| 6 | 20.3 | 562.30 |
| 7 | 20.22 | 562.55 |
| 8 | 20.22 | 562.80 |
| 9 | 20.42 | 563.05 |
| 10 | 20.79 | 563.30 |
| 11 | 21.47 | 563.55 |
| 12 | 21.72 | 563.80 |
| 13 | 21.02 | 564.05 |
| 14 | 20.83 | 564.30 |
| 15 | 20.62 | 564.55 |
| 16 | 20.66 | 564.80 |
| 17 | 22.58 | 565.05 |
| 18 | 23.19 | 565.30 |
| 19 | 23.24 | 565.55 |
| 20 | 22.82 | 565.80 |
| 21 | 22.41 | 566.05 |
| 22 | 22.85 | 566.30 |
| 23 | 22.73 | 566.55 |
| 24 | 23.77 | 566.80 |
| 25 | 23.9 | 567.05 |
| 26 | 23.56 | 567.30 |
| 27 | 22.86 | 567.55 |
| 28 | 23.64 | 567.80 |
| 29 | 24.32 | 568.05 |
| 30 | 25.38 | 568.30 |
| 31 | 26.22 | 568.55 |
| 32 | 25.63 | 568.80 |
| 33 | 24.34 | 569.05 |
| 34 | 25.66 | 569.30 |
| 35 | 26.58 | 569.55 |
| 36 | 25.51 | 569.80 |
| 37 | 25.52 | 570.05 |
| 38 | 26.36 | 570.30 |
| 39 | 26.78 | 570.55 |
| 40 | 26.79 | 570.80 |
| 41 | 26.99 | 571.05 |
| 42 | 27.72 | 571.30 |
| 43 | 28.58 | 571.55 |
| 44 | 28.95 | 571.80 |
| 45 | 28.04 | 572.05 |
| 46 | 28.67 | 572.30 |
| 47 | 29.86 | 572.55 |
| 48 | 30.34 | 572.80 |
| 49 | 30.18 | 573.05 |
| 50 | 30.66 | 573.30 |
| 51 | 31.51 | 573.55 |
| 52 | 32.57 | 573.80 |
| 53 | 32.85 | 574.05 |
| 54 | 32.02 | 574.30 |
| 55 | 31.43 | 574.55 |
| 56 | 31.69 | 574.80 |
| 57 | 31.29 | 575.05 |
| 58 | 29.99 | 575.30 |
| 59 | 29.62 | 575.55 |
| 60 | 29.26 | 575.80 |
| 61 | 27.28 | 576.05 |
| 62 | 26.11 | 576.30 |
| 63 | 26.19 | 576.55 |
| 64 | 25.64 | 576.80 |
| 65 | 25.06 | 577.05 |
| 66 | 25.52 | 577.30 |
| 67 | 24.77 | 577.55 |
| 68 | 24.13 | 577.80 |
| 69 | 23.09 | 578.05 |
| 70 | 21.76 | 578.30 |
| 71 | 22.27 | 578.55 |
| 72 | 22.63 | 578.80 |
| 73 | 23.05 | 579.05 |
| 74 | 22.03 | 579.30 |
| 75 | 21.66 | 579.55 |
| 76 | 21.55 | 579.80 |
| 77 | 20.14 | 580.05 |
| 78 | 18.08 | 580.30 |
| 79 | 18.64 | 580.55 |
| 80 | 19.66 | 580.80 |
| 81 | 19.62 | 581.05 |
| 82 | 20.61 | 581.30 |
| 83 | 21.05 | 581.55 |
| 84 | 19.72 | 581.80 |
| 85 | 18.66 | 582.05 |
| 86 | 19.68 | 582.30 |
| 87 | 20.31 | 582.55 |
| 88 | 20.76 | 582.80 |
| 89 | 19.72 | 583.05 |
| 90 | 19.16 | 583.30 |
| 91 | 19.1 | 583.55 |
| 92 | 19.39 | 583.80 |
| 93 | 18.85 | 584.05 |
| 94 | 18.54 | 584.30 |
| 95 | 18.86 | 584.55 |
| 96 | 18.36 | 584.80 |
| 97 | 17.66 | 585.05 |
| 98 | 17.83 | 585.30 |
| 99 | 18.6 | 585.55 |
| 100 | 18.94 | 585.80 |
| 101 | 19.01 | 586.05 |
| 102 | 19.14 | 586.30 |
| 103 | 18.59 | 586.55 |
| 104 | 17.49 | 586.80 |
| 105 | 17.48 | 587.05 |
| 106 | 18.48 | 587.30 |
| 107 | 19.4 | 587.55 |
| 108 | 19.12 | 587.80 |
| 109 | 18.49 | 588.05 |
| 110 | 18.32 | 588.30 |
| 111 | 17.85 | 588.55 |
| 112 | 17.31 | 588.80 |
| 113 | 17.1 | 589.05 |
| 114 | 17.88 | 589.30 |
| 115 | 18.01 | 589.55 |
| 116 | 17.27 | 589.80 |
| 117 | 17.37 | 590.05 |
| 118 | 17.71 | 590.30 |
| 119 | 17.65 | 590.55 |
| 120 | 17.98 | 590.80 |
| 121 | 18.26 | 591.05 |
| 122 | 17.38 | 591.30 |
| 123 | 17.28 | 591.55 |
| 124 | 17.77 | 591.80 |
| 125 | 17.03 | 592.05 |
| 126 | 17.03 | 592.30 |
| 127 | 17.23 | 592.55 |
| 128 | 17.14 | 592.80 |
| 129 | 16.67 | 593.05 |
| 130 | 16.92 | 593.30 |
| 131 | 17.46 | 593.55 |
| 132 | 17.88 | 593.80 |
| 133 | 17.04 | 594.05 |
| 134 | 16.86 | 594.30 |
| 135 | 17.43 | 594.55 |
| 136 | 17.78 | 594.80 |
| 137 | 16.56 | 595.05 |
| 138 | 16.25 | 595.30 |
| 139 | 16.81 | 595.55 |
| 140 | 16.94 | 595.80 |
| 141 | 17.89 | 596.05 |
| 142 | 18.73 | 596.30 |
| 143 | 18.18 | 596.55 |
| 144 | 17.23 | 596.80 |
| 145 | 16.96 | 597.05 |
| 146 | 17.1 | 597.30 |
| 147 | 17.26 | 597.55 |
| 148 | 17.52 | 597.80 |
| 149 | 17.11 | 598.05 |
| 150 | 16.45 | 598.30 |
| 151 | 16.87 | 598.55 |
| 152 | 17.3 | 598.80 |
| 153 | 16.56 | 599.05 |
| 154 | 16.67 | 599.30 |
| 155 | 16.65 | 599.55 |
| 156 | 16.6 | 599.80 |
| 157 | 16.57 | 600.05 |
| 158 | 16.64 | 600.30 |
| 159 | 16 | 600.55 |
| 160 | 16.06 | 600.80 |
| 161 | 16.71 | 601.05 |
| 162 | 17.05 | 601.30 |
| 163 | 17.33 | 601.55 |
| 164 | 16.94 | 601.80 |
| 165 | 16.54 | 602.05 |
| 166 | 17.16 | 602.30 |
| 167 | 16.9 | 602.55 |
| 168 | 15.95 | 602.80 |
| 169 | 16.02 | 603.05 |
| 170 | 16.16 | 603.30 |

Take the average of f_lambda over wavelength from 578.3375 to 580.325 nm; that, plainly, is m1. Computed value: 21.6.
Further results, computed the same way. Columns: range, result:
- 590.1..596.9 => 17.4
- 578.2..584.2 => 20.3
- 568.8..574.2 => 28.3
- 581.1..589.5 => 18.8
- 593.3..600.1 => 17.1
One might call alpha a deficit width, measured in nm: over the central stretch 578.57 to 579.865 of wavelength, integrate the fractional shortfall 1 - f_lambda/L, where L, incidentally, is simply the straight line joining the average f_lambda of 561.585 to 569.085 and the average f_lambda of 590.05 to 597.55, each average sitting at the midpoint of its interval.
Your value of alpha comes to -0.15 nm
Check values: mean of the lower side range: 22.4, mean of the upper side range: 17.3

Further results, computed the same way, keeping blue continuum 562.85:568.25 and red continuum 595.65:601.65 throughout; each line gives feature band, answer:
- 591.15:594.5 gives 0.137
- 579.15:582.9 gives -0.056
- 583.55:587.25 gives 0.126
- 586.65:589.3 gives 0.091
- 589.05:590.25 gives 0.058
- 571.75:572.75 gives -0.362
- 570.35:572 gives -0.472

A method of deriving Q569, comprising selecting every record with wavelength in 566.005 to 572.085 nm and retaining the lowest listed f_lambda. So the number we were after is 22.41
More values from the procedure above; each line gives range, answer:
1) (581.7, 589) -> 17.31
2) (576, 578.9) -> 21.76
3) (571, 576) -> 26.99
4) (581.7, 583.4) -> 18.66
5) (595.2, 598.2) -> 16.25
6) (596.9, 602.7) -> 16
